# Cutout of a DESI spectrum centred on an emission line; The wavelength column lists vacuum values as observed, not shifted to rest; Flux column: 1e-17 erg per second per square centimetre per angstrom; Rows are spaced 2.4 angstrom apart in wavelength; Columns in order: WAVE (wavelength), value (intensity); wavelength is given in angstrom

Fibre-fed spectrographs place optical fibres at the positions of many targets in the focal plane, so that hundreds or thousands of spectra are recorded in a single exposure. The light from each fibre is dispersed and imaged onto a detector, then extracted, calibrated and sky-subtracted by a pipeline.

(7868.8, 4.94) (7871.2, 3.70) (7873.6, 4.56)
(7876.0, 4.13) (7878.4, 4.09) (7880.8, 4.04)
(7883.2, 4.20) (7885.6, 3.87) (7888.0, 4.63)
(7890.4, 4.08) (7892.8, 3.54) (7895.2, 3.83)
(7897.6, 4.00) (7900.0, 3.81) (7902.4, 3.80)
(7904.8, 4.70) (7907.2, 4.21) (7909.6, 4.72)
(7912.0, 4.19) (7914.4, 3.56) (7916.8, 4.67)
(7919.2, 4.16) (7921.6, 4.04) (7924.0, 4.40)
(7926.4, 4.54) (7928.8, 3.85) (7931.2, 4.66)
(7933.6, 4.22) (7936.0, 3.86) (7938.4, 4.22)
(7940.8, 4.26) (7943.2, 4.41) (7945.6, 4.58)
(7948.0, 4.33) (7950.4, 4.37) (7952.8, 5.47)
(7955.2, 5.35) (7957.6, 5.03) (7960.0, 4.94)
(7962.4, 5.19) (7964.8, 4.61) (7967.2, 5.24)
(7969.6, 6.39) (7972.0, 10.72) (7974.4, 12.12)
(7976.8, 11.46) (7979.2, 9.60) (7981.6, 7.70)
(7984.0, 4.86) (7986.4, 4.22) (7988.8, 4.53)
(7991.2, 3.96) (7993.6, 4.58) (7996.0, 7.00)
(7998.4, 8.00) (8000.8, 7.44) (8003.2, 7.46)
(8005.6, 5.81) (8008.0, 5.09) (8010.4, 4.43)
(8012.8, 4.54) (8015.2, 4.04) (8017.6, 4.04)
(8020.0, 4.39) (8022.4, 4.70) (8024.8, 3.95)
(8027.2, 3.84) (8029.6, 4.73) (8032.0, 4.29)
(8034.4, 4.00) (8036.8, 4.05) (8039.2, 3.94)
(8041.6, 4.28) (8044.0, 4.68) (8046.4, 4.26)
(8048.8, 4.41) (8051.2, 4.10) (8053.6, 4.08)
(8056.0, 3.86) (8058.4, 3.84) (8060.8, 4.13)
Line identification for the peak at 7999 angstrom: [N II] 6583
